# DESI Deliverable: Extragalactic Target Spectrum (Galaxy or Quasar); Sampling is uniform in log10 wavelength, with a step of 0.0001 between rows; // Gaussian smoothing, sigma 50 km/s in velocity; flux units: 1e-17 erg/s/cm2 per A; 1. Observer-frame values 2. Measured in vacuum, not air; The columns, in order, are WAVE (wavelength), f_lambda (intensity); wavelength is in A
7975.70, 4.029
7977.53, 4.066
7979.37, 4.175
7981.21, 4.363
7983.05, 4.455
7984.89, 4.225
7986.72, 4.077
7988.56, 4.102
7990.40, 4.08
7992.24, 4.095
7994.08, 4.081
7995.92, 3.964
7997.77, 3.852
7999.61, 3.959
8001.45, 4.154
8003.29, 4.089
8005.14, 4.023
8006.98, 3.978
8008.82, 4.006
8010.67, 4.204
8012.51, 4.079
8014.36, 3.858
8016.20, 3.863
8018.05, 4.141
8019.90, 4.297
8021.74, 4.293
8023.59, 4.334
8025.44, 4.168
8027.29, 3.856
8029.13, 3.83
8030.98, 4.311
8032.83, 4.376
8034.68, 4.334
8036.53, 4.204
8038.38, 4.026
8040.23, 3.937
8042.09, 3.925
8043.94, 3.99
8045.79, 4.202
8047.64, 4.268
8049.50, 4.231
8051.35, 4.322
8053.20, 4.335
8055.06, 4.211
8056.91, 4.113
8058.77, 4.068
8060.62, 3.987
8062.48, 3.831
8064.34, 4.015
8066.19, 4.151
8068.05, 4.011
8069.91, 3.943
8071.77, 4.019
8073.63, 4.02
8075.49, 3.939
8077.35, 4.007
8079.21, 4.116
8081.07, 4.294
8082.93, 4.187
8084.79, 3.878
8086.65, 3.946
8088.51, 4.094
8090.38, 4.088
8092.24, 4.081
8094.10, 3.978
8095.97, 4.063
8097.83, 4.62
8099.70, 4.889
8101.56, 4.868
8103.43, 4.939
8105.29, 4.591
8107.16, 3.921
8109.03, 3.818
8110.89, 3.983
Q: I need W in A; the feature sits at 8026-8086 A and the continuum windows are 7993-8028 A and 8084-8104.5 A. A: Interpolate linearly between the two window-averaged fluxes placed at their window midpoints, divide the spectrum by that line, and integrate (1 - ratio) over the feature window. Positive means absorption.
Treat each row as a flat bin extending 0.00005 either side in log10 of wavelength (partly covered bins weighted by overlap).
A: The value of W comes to 1.6 A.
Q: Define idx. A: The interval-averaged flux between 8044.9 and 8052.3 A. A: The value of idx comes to 4.26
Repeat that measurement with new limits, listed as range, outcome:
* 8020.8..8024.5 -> 4.32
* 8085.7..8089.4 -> 4.02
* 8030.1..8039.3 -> 4.25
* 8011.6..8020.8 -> 4.04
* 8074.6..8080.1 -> 4.02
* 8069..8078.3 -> 3.98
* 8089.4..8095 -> 4.05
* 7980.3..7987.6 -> 4.28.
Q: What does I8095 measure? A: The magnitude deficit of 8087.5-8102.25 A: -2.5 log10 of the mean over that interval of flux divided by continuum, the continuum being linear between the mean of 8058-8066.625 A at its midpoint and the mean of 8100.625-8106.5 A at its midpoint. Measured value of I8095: 0.07 mag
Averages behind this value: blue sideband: 4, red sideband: 4.76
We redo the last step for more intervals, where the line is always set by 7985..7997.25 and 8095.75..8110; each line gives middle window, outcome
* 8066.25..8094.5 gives 0.09 mag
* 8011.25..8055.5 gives 0.02 mag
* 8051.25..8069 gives 0.06 mag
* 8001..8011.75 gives 0.01 mag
